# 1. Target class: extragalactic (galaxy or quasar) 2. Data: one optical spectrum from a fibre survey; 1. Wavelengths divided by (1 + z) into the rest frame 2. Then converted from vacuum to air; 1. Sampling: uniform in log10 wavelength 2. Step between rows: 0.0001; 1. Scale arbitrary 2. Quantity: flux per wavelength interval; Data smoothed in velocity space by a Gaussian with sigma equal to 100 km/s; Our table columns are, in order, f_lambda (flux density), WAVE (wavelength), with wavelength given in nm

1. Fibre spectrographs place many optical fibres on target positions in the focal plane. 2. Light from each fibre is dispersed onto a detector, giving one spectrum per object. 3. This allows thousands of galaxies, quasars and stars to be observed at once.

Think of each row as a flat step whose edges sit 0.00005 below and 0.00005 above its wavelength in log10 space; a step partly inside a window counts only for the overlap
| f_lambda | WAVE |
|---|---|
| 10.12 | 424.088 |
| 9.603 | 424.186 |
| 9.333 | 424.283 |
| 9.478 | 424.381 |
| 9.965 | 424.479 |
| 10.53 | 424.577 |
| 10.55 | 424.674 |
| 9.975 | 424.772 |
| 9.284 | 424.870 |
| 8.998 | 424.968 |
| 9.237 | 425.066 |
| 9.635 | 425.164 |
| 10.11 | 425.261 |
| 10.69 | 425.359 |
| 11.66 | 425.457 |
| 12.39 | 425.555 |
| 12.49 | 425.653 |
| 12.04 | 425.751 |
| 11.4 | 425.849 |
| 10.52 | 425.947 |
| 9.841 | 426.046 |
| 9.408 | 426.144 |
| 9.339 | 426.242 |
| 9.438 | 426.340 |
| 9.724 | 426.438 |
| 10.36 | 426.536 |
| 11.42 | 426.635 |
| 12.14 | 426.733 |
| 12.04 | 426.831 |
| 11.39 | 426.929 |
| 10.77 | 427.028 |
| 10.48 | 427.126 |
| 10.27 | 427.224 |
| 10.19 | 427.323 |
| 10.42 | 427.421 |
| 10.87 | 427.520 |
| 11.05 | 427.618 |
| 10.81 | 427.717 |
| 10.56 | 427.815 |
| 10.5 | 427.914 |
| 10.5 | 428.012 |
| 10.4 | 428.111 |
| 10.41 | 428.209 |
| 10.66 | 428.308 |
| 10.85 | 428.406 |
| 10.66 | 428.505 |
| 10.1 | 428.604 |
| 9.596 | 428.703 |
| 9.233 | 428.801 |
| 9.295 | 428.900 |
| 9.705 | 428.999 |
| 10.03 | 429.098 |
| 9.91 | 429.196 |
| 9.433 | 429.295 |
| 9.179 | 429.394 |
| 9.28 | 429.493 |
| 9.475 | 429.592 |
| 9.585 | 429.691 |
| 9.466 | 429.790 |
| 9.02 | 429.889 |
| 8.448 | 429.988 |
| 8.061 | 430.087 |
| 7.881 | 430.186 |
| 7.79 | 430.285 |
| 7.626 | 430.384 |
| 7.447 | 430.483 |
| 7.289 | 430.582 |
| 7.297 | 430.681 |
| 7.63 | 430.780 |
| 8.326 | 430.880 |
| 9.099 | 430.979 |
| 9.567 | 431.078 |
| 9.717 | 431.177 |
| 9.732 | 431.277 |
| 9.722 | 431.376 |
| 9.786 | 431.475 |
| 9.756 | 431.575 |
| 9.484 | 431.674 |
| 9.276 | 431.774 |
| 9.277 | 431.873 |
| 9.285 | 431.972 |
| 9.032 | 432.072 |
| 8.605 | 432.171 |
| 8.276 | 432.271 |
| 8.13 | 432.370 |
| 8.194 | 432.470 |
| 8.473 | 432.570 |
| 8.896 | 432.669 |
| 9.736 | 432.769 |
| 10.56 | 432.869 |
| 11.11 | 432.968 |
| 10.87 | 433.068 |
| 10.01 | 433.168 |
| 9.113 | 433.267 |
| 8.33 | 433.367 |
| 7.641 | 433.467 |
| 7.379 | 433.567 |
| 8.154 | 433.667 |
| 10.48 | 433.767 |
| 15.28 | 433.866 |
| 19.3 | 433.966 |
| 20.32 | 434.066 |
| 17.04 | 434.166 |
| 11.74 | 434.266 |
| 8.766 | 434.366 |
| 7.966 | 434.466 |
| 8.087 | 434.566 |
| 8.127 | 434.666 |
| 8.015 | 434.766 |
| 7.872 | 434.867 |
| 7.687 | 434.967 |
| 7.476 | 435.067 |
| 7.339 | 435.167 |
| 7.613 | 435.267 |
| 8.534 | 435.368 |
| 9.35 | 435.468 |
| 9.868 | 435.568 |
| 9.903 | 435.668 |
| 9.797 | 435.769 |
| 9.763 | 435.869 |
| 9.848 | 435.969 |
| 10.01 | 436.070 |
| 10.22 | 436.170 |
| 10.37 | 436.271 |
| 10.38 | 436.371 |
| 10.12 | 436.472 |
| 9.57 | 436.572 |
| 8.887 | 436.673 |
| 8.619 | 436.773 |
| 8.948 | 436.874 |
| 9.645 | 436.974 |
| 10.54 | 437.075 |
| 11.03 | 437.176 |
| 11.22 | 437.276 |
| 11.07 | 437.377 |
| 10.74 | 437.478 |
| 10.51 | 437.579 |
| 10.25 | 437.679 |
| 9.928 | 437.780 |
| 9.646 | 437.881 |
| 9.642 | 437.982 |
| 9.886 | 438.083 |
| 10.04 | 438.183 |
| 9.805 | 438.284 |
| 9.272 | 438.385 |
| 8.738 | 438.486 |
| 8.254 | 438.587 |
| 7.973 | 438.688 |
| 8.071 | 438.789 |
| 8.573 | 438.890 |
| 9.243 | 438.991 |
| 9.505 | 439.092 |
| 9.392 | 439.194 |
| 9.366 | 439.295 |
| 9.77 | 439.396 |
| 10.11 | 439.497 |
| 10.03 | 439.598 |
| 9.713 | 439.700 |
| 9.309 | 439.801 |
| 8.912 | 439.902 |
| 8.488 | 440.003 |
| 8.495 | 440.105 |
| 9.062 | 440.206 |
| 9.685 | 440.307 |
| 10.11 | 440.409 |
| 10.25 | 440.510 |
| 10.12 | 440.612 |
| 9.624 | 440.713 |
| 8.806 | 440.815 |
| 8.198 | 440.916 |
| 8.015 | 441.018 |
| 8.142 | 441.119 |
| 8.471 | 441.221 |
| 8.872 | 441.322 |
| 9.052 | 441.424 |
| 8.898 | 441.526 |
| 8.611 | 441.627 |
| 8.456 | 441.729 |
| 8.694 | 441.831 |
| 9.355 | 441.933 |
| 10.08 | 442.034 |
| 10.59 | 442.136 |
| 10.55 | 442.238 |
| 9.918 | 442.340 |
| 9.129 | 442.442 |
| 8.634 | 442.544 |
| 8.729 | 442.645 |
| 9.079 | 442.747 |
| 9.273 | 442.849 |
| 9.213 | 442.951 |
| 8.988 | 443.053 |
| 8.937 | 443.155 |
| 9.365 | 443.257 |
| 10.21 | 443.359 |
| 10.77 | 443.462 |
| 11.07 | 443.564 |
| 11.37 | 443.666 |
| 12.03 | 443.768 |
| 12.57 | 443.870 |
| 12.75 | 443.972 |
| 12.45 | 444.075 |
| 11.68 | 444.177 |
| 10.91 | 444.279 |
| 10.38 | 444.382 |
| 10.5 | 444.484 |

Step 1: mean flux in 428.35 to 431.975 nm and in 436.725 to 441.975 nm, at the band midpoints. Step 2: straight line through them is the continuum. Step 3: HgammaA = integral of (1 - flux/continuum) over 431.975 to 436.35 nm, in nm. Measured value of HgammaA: -0.29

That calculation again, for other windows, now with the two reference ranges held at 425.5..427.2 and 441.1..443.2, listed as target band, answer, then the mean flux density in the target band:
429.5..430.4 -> 0.16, 8.66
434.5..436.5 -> 0.18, 9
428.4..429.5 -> 0.09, 9.74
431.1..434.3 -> -0.07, 10.4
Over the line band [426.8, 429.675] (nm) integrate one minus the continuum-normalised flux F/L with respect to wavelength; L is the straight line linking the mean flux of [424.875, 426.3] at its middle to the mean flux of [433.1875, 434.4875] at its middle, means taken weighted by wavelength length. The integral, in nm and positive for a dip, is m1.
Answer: 0.17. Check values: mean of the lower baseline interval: 10.5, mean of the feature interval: 10.3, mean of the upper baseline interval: 11.7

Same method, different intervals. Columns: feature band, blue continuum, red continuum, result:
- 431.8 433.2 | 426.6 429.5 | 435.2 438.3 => 0.11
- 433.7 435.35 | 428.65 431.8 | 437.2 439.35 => -0.26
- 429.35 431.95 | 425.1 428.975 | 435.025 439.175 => 0.35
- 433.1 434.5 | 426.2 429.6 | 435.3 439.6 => -0.23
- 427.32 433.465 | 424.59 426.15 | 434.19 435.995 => 0.19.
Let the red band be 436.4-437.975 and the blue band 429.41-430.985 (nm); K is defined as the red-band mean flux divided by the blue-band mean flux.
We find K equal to 1.2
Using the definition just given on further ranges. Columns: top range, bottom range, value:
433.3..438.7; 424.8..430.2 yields 0.98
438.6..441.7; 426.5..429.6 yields 0.87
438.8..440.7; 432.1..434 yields 0.96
